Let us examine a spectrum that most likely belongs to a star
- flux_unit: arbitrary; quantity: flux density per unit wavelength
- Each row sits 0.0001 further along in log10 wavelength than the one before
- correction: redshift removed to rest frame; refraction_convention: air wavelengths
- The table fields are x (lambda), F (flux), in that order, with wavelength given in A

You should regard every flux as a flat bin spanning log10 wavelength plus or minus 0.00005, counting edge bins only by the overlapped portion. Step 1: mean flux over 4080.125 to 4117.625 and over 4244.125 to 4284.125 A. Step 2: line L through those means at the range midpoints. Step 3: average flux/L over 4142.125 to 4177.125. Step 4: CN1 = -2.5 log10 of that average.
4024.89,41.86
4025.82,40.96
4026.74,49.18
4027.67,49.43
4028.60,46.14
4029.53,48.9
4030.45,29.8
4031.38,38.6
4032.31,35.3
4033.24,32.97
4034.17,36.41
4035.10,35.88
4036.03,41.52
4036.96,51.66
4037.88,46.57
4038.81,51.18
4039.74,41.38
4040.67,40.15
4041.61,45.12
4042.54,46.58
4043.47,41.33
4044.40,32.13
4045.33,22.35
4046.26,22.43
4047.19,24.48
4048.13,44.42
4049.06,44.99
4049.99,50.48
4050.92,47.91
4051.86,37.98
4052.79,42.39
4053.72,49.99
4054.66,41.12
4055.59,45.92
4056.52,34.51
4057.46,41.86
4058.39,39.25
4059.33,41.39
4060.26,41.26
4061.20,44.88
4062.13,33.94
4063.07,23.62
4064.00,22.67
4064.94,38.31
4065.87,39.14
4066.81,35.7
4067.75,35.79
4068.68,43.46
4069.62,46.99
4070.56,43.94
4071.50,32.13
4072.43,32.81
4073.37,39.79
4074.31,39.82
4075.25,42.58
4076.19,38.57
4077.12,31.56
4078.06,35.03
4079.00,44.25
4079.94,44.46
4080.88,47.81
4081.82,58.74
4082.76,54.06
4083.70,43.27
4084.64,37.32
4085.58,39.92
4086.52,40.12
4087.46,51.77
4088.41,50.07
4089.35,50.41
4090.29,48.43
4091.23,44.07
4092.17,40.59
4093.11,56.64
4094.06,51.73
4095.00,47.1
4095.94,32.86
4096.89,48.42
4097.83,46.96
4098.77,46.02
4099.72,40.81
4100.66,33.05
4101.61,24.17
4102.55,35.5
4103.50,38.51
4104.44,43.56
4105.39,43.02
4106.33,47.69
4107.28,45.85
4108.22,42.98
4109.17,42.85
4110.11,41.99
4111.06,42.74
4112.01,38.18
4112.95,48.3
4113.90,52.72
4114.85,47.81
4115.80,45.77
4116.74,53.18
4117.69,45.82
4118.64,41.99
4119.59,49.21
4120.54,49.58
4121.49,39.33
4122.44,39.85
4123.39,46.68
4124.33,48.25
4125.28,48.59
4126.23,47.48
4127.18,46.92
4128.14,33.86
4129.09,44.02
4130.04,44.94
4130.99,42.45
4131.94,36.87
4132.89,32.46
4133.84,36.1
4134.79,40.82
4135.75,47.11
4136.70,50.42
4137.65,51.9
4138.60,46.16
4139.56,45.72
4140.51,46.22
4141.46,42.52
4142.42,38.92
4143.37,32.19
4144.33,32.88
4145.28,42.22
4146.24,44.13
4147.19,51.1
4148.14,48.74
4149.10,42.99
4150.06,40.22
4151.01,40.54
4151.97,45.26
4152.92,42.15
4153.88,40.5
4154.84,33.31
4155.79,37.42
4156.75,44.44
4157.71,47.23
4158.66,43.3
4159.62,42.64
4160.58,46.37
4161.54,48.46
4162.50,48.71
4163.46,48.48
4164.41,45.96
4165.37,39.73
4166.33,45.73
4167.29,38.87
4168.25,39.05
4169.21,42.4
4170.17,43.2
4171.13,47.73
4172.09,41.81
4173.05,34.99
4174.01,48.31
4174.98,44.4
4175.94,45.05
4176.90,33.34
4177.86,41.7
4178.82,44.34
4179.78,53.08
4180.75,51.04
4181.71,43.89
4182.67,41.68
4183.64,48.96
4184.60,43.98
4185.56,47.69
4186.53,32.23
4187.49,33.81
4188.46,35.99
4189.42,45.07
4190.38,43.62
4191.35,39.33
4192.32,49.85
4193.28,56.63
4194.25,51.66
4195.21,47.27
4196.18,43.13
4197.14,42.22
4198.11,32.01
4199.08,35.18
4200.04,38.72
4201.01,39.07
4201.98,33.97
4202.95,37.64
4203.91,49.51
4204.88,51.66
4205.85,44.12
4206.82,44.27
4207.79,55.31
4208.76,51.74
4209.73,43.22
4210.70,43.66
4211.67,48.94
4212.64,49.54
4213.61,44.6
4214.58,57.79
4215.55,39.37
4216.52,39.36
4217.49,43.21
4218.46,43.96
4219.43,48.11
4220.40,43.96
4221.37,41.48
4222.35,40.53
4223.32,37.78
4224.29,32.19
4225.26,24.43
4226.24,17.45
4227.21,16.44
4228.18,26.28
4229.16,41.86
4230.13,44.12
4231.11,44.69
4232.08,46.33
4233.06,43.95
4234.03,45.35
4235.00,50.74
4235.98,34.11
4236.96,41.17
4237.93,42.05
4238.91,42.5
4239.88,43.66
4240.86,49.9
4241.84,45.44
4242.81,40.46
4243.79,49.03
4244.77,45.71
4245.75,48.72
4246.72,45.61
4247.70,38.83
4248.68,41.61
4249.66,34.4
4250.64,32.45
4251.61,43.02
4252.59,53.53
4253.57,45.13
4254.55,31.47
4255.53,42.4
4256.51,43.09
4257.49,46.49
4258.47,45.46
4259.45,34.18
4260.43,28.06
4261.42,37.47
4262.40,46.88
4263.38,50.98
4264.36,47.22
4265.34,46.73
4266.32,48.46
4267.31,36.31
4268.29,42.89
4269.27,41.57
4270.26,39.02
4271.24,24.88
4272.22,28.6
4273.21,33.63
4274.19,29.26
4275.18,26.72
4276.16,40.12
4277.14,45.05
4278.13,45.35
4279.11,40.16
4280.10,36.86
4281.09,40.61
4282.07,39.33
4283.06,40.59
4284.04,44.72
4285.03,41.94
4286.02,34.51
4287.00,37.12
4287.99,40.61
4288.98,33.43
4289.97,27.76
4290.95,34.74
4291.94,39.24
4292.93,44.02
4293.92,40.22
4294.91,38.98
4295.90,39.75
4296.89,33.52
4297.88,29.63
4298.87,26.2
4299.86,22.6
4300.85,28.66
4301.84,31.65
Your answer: 0.013 mag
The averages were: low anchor 44.8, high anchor 40.3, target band 42.6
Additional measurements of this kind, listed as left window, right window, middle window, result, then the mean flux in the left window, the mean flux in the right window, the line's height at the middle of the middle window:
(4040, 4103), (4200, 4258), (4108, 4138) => -0.079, 40.9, 42.1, 41.3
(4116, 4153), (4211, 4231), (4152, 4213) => -0.064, 43.6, 39.2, 41.2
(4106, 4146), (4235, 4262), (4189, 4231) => 0.016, 43.8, 41.9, 42.5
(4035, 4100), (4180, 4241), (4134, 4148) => -0.043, 41.7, 42.3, 42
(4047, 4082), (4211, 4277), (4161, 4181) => -0.093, 40.1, 40.7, 40.4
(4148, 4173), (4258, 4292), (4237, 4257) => -0.086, 43.1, 38.6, 39.7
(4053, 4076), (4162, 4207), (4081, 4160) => -0.076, 38.8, 43.2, 40.9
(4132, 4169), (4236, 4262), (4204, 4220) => -0.113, 42.9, 41.9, 42.2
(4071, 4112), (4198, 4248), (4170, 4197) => -0.046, 42.7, 42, 42.2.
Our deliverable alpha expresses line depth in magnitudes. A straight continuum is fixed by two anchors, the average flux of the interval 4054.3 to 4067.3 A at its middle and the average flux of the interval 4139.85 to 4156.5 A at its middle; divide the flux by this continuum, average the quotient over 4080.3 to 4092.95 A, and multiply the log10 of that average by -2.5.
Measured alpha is -0.213 mag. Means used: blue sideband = 37.4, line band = 46.9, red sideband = 41.4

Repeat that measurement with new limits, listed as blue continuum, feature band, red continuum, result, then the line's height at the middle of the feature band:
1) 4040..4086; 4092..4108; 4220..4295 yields -0.074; 39.7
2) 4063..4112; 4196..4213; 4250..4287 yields -0.077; 40.5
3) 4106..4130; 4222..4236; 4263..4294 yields 0.120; 40.8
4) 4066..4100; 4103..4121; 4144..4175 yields -0.049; 43.3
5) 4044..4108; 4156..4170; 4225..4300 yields -0.105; 40.1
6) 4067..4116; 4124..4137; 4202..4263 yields 0.002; 42.8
